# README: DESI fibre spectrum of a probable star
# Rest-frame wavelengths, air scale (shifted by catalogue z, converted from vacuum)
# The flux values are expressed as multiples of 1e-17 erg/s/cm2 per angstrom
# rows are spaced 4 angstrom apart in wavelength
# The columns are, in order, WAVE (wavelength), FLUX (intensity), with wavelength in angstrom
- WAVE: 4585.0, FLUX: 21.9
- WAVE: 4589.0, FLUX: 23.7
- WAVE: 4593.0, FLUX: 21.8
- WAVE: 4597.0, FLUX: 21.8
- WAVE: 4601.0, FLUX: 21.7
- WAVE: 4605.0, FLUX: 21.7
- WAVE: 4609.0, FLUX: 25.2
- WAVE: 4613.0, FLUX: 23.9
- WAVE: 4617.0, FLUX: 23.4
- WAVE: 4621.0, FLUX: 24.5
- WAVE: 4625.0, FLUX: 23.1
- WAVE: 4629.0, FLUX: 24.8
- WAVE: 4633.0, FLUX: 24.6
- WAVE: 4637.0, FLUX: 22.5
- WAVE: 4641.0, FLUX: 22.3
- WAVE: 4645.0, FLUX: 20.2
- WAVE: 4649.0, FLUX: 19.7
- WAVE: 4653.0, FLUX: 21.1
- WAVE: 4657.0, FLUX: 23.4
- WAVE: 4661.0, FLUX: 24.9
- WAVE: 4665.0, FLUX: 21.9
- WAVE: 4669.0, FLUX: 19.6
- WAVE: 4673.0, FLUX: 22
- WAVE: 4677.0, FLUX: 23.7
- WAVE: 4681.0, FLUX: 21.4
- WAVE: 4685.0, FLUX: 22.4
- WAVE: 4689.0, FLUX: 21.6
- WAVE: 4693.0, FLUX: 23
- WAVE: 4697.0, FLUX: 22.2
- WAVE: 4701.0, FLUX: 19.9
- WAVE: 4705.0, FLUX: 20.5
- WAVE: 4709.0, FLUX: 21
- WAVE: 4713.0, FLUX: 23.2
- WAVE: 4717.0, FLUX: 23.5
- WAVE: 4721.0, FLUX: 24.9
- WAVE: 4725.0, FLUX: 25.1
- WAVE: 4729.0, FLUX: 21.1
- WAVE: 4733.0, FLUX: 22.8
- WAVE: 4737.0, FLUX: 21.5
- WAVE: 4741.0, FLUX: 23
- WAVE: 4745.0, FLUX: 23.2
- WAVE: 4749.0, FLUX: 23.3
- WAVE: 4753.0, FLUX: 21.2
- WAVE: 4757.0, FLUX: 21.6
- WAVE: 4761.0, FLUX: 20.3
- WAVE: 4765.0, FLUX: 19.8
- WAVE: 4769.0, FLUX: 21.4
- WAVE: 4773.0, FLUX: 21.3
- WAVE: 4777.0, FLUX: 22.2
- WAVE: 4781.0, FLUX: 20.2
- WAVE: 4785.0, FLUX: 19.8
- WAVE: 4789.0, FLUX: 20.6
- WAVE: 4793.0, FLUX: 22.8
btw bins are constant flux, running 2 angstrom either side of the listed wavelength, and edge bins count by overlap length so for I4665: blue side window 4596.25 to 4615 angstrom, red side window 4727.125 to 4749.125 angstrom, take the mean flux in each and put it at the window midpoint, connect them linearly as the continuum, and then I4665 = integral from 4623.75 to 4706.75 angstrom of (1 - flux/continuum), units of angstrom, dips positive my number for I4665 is 2.1 angstrom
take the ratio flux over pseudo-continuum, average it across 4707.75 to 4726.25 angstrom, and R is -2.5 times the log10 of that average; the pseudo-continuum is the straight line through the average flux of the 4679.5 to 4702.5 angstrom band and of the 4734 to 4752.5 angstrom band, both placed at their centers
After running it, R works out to -0.065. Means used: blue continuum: 21.8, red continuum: 22.6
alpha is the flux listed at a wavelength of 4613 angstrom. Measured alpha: 23.9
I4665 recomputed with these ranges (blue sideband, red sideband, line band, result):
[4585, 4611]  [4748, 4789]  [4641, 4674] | 0.6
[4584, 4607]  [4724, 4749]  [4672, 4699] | 0.2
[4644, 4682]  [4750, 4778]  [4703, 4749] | -2.8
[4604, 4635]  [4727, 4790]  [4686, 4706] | 0.9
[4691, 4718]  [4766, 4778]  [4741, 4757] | -0.7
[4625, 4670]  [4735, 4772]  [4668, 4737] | -0.7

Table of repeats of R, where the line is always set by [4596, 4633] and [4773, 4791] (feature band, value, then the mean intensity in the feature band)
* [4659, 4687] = 0.01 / 22.3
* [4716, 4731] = -0.09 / 23.7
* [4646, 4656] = 0.11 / 20.7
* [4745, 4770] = -0.01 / 21.4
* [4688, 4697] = -0.01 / 22.4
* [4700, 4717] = 0.02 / 21.5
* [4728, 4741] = -0.03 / 22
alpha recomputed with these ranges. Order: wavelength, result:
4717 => 23.5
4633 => 24.6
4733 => 22.8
